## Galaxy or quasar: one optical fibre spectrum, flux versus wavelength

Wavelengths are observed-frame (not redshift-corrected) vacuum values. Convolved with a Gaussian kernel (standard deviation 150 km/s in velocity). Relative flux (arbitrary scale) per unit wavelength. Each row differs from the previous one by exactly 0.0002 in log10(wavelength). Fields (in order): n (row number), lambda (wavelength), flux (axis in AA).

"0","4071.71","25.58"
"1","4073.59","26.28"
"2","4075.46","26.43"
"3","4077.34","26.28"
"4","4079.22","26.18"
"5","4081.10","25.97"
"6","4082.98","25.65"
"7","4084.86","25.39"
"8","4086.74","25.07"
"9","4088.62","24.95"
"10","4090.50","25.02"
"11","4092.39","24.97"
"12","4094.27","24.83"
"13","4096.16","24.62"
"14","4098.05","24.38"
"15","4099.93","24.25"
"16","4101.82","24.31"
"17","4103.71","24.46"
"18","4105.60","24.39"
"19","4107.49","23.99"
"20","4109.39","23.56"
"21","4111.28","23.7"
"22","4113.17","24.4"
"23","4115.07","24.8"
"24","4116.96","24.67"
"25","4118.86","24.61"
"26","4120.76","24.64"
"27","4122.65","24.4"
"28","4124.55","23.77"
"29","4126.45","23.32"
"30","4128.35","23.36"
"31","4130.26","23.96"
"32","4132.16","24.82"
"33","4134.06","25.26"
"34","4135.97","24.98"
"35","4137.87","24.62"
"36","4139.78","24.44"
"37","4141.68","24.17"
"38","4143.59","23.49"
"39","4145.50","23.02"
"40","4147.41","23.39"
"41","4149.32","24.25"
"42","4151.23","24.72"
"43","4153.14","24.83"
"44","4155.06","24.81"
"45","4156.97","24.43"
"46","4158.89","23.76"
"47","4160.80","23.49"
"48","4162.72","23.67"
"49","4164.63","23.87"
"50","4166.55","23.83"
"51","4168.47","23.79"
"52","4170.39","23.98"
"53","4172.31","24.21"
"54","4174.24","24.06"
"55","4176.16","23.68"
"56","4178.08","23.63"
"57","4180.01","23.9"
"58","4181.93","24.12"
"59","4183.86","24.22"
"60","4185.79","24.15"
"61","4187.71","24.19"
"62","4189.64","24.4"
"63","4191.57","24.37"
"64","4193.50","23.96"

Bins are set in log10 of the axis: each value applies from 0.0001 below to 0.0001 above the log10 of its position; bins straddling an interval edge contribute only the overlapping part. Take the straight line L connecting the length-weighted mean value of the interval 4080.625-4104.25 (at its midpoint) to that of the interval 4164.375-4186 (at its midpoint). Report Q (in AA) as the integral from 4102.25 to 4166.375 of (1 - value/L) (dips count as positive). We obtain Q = 0.6 AA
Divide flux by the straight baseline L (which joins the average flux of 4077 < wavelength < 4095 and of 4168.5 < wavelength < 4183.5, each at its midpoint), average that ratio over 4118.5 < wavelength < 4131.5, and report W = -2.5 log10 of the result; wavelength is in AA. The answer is 0.03 mag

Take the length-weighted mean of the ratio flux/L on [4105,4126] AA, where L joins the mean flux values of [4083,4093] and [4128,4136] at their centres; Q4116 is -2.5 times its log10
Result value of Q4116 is 0.021 mag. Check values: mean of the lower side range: 25.1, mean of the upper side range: 24.5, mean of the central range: 24.2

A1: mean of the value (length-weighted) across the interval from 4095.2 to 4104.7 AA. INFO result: 24.4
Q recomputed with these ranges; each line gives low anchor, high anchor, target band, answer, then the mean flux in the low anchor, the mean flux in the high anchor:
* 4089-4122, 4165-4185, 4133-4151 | -0.02 AA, 24.5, 23.9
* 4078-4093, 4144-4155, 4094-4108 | 0.39 AA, 25.4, 24.1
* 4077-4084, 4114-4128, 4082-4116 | 0.82 AA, 26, 24.3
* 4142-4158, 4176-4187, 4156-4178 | 0.15 AA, 24.1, 24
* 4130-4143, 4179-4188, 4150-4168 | 0.17 AA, 24.6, 24.1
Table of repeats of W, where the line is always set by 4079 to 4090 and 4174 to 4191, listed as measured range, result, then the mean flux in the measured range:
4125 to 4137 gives 0.024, 24.3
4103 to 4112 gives 0.051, 24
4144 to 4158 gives 0.016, 24.2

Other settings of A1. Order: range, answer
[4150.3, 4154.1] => 24.8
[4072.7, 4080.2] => 26.3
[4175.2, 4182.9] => 23.8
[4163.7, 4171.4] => 23.9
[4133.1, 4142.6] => 24.7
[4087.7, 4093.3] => 25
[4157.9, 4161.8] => 23.6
